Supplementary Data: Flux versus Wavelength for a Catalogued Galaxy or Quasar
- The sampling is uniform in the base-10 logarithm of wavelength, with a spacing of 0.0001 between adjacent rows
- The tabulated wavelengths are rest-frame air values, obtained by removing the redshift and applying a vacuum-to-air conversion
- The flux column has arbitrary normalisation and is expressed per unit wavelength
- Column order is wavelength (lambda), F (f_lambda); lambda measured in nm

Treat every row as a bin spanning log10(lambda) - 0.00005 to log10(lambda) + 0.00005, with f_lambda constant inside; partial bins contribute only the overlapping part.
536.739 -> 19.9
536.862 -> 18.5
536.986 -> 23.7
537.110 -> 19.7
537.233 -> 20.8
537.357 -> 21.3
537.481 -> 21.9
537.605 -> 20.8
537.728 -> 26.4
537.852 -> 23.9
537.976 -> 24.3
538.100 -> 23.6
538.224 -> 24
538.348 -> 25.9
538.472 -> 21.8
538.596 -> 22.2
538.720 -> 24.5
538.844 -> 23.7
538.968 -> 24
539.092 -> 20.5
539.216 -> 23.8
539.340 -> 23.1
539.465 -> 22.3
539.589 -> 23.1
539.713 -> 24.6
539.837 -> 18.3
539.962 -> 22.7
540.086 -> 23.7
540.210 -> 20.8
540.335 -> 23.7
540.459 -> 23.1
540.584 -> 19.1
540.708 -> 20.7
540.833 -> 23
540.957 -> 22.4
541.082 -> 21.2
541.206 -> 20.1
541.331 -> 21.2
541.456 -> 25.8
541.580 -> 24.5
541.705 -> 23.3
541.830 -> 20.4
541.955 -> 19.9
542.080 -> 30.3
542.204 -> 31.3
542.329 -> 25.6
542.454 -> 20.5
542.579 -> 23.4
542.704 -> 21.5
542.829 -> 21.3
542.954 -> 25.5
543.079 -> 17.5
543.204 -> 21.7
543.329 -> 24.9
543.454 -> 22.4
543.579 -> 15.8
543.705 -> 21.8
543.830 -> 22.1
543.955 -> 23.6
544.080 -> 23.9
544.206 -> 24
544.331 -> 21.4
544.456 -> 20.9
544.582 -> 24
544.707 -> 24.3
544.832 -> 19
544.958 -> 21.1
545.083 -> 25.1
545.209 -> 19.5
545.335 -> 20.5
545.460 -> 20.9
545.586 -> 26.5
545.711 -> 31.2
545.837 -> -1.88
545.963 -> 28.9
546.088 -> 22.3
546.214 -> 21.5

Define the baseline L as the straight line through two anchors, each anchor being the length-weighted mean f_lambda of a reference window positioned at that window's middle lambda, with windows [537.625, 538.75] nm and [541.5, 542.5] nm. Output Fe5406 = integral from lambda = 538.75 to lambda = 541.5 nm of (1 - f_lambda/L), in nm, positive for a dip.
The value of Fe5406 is 0.22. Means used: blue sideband 23.9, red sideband 24.6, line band 22.3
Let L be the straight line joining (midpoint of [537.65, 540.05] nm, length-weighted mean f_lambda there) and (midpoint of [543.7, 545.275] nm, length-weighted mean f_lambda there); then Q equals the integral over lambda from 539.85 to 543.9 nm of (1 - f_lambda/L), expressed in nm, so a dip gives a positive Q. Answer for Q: 0.06 nm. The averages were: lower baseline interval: 23.3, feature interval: 22.5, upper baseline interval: 22.4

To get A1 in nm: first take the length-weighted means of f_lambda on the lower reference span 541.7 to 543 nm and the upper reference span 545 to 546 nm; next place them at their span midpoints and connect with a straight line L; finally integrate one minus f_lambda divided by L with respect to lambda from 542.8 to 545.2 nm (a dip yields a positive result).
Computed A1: 0.04 nm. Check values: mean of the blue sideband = 23.9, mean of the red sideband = 21.1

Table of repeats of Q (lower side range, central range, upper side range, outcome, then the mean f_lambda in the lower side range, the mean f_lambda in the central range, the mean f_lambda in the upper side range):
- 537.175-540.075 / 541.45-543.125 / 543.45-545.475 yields -0.105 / 22.9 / 23.6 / 21.8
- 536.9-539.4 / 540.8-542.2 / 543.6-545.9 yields -0.069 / 23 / 23.3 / 21.4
